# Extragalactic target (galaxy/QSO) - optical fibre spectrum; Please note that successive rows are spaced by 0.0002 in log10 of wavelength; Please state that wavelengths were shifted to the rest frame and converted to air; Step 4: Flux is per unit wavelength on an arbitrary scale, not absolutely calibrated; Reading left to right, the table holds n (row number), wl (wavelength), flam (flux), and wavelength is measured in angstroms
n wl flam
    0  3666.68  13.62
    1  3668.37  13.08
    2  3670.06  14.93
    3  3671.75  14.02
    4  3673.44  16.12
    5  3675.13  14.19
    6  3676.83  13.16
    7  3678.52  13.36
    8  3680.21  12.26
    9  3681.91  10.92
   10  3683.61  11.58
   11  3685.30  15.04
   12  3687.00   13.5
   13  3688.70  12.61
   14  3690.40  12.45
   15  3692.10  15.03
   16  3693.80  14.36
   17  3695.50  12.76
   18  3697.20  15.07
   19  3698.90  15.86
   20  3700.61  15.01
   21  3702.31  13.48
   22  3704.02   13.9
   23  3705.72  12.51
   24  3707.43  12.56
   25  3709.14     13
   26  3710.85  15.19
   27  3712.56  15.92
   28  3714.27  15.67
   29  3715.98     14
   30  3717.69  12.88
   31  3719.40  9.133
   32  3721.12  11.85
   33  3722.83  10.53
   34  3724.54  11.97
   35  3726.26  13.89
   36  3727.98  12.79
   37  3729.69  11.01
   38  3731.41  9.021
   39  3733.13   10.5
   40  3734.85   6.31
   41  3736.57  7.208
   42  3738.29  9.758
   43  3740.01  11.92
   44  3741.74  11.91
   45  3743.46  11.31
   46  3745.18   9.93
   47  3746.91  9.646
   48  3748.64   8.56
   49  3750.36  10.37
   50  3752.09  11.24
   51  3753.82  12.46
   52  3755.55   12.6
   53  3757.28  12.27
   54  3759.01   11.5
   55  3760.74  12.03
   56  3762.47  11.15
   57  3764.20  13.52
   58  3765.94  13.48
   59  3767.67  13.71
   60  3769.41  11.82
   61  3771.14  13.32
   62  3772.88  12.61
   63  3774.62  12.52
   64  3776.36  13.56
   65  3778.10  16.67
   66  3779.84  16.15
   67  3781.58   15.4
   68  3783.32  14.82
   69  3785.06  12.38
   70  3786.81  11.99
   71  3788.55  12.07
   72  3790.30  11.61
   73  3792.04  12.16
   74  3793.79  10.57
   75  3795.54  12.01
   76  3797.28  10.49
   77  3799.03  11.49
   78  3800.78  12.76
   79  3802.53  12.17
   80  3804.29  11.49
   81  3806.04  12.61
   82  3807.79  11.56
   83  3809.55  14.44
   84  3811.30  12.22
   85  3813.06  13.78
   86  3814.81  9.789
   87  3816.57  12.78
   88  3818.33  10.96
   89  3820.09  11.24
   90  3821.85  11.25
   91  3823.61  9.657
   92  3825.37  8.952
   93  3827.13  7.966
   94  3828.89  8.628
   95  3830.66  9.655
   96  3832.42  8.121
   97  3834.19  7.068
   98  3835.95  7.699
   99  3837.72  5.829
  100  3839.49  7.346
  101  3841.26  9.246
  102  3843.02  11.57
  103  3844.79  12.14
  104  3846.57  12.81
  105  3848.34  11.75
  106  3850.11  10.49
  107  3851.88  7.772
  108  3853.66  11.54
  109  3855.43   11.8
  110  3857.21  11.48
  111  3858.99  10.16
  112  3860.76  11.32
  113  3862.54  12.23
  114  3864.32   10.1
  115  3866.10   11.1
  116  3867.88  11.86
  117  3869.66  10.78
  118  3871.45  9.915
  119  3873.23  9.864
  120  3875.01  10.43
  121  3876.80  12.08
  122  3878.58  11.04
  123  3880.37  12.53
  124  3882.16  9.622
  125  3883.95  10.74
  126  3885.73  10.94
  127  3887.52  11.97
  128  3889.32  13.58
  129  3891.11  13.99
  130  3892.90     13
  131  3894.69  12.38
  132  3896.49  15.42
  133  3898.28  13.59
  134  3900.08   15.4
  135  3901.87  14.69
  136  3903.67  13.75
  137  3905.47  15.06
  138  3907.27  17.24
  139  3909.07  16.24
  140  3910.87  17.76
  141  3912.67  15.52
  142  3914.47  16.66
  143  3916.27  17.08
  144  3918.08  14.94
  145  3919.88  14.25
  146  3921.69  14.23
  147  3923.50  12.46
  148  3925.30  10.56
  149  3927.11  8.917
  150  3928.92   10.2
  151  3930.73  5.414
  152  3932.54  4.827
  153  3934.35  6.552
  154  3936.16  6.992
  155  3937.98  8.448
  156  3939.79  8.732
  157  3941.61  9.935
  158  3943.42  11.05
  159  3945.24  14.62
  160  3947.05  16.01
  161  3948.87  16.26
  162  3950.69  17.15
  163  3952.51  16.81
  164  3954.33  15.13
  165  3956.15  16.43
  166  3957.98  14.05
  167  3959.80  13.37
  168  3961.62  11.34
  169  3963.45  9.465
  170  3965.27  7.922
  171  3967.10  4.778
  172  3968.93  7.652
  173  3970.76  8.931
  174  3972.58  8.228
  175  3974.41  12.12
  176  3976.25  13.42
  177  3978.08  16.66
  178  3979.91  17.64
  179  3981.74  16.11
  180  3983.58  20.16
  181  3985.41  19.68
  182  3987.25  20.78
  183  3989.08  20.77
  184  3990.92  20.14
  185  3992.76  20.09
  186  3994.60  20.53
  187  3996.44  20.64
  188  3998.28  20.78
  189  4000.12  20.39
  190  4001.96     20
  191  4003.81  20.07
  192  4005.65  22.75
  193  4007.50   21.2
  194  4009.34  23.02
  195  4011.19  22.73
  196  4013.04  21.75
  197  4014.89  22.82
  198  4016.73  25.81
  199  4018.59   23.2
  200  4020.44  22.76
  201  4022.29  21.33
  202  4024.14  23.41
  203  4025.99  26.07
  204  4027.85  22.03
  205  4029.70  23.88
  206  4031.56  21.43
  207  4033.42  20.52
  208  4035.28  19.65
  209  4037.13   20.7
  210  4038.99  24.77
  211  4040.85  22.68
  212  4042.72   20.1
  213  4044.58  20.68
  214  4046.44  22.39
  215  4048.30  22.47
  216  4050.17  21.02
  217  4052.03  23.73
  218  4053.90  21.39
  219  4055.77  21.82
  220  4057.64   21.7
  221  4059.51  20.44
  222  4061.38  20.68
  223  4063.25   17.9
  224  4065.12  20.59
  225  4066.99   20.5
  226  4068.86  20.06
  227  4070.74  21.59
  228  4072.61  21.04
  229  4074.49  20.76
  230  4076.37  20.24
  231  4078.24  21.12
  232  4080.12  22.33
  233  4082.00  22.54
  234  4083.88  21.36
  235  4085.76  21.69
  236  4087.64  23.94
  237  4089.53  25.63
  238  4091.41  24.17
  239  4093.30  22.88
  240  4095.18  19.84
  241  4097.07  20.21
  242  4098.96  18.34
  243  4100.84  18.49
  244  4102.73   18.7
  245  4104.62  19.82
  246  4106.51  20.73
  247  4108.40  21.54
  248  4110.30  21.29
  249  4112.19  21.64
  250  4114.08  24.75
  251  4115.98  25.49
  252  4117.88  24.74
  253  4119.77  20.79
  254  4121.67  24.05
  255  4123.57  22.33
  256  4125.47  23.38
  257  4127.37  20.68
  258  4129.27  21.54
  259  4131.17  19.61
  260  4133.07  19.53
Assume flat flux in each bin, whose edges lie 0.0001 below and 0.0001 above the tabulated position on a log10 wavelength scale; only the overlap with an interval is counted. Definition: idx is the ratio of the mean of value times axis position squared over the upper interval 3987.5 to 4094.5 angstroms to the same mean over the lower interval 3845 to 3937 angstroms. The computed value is 1.94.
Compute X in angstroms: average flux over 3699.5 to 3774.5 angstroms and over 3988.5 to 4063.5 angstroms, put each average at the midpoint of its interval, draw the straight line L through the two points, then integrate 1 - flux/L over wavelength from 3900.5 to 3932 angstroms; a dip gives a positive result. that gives 7.4 angstroms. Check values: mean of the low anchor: 12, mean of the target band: 13.7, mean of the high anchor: 21.8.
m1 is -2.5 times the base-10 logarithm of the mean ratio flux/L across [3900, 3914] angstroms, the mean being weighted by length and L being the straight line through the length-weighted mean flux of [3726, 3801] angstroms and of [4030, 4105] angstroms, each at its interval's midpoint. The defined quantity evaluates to 0.04 mag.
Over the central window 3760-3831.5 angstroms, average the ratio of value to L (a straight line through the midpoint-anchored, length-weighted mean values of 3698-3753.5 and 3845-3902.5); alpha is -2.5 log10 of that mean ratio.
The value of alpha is -0.03 mag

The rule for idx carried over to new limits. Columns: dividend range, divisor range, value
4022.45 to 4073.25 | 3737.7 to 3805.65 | 2.04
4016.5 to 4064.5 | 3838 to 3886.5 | 2.23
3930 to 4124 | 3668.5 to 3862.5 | 1.83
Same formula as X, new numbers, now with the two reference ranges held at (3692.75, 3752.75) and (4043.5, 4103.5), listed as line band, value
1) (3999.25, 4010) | -1.0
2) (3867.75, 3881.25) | 4.2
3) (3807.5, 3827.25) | 4.3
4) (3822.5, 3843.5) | 9.1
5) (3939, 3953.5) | 3.3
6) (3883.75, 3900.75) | 3.4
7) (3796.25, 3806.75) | 1.7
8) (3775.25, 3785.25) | -1.0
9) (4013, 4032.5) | -3.2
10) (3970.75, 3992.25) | 2.6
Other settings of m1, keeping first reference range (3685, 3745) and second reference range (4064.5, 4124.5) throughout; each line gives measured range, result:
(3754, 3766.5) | 0.11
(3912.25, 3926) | 0.20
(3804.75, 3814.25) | 0.16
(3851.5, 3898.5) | 0.38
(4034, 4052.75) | -0.07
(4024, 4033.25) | -0.15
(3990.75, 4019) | -0.11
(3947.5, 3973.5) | 0.46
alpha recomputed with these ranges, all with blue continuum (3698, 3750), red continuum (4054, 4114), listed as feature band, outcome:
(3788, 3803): 0.17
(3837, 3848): 0.44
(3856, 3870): 0.35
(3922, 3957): 0.46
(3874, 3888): 0.39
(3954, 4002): 0.20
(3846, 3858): 0.34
